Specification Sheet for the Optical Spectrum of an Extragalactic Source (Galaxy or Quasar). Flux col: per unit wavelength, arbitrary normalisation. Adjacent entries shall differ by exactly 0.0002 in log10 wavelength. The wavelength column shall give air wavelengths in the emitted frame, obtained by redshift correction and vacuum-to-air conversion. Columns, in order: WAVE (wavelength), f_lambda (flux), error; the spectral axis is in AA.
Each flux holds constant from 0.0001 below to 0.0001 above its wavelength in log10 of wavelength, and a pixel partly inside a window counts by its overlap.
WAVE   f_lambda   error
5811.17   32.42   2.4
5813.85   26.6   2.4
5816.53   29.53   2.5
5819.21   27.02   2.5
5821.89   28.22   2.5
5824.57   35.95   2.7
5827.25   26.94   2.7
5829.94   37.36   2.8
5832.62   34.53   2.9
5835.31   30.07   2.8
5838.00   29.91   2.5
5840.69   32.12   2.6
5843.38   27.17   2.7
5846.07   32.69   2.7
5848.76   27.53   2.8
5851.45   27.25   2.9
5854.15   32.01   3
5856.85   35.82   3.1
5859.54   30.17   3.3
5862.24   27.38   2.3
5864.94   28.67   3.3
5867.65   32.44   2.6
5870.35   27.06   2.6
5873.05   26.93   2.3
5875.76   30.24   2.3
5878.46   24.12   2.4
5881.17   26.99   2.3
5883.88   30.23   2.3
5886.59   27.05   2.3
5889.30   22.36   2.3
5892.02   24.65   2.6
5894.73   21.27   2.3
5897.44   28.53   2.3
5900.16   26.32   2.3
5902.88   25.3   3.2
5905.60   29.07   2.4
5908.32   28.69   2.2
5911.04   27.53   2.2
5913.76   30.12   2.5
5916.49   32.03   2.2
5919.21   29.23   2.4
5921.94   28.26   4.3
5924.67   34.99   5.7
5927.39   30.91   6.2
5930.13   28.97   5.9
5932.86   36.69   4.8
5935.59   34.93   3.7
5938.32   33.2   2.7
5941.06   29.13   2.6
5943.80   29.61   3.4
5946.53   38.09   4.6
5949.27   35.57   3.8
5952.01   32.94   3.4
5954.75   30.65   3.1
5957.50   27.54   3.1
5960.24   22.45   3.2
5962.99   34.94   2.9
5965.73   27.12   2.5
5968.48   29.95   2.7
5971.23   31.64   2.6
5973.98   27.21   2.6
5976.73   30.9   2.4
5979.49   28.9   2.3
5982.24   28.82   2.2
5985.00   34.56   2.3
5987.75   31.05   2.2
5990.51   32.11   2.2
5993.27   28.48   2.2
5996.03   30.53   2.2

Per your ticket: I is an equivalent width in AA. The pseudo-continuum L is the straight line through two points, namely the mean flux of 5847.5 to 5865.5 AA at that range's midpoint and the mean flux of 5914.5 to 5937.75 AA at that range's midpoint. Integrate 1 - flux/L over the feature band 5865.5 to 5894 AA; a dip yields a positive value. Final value 3.2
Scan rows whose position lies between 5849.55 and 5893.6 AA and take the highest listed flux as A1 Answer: 35.82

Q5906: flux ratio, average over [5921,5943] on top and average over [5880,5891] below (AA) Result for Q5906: 1.21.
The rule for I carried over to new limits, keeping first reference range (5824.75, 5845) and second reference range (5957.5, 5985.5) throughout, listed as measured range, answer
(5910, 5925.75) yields -0.1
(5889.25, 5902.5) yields 2.4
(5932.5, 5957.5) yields -2.7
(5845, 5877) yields 1.3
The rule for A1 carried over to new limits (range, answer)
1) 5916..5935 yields 36.69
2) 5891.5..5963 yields 38.09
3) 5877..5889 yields 30.23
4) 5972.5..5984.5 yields 30.9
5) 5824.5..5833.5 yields 37.36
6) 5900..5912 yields 29.07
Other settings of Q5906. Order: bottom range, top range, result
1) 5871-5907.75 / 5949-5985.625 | 1.13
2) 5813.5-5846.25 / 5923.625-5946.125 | 1.06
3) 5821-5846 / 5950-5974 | 0.94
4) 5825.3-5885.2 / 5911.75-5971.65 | 1.04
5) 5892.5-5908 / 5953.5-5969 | 1.10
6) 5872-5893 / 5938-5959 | 1.20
